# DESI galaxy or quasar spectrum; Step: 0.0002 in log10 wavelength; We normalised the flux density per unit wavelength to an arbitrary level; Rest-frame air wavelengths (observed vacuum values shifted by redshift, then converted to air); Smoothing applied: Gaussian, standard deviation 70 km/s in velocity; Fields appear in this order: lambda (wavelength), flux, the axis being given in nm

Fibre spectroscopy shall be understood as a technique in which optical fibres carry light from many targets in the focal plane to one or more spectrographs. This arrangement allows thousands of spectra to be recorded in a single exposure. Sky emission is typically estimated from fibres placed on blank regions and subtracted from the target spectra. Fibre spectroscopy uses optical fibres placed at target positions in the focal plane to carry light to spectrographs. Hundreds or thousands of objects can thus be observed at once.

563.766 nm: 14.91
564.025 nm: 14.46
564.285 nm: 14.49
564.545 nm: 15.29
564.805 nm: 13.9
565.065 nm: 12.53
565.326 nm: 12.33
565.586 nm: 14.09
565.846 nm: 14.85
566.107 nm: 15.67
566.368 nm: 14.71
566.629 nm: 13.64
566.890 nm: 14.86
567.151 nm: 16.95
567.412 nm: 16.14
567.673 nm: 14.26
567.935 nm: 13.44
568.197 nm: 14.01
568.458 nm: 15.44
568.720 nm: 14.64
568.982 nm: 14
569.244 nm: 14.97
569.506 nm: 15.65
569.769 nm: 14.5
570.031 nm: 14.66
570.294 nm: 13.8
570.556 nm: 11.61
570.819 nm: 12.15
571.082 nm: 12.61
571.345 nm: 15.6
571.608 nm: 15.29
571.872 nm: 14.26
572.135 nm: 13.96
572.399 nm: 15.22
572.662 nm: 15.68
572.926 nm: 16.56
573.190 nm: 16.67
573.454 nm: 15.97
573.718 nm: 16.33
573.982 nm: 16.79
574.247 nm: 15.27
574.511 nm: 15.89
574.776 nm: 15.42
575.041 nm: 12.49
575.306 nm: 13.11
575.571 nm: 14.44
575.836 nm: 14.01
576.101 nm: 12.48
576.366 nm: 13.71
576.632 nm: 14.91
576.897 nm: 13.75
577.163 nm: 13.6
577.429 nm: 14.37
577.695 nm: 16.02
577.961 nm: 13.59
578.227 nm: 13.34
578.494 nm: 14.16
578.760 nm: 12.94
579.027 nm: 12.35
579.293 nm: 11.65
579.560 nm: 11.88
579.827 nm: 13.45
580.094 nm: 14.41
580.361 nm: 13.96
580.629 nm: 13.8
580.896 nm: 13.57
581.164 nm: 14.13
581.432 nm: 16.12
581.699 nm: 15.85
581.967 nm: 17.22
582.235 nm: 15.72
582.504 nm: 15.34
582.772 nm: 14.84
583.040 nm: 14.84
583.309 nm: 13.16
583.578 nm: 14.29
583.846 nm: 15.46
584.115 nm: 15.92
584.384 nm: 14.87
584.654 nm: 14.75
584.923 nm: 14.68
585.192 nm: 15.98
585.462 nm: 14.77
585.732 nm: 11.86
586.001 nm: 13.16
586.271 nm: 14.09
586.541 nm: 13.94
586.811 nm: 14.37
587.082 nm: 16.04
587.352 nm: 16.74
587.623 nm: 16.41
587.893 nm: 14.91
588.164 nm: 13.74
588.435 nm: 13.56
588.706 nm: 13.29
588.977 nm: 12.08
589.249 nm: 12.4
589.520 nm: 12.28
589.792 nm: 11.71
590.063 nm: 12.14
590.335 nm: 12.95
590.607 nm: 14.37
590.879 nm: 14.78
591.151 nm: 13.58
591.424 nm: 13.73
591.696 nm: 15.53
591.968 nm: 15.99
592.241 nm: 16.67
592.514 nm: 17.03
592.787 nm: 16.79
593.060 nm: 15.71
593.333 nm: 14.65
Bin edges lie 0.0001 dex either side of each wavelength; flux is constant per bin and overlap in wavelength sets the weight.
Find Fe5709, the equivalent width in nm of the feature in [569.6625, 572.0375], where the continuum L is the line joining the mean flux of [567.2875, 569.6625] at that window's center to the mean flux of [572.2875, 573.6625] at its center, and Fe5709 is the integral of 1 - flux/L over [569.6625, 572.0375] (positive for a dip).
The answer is 0.25 nm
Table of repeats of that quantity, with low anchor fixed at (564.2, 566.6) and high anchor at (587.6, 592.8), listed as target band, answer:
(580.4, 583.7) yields -0.18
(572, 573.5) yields -0.16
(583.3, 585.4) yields -0.13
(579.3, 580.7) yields 0.08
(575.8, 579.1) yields 0.08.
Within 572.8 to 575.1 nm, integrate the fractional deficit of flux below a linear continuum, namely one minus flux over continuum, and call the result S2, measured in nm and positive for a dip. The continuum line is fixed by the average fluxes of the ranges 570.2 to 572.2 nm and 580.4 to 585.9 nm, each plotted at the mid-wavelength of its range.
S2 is -0.31 nm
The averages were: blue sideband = 13.7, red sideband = 14.8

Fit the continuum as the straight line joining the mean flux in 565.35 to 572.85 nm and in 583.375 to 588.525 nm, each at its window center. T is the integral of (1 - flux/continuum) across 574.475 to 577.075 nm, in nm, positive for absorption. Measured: 0.11 nm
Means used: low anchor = 14.5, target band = 13.9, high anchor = 14.7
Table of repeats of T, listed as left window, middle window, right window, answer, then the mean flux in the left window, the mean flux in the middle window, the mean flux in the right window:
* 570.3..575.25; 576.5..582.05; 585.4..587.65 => 0.25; 14.8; 14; 14.5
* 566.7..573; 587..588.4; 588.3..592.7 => -0.14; 14.6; 15.4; 13.9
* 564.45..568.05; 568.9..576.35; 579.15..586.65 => -0.08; 14.5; 14.6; 14.4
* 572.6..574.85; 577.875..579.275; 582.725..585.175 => 0.21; 16.1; 13.1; 14.8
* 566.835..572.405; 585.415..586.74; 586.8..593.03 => 0.08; 14.4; 13.5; 14.4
